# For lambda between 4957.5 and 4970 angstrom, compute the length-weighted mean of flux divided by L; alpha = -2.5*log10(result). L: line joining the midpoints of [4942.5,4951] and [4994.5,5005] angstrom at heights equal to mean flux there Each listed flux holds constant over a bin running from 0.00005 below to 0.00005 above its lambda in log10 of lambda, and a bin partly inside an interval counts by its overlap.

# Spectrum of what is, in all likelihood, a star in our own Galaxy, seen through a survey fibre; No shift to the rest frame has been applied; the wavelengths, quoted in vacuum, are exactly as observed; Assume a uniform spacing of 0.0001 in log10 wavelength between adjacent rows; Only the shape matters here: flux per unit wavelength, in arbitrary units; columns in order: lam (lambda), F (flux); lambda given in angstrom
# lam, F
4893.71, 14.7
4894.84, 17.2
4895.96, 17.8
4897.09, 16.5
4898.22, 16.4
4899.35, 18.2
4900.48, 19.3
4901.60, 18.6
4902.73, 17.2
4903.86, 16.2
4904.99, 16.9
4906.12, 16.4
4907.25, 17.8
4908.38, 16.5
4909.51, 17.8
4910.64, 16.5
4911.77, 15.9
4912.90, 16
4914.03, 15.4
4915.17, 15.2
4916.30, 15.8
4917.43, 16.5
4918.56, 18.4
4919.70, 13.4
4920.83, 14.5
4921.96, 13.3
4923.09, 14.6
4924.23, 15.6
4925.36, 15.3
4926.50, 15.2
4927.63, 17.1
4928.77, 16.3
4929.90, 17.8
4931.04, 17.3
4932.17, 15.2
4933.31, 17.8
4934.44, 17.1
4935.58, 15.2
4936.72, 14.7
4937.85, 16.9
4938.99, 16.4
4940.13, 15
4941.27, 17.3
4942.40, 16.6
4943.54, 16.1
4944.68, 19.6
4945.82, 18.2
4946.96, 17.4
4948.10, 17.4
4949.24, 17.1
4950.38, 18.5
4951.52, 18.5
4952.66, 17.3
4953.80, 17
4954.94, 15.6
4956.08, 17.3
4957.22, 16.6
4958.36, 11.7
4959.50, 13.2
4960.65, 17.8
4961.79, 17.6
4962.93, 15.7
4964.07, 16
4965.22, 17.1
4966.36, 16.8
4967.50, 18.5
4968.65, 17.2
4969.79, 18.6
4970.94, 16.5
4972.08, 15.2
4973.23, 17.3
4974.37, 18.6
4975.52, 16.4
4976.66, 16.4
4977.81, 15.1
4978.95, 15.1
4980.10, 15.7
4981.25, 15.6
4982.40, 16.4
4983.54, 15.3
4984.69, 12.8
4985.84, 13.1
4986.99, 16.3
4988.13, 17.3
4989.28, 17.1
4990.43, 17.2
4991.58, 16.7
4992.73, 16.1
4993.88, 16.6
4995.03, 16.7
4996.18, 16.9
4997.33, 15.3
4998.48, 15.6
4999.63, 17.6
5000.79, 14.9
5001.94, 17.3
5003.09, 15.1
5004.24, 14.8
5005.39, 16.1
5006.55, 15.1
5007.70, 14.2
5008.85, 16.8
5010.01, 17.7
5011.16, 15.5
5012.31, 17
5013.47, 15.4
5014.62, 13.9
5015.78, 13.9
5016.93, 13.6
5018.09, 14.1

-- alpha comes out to 0.05 mag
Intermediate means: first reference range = 17.7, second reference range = 16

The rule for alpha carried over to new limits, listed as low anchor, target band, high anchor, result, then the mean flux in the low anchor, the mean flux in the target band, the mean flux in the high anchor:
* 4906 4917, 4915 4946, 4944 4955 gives 0.06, 16.3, 16.1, 17.7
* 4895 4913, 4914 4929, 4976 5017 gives 0.10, 17.2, 15.4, 15.8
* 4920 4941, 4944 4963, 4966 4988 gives -0.06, 15.8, 16.9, 16.2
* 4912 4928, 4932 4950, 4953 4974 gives -0.06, 15.4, 16.8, 16.5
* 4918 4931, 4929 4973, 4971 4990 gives -0.06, 15.7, 16.7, 15.9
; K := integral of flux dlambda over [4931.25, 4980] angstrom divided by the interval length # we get 16.7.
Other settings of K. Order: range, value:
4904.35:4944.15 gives 16.1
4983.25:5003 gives 16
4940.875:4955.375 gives 17.5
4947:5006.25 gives 16.3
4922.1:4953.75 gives 16.7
